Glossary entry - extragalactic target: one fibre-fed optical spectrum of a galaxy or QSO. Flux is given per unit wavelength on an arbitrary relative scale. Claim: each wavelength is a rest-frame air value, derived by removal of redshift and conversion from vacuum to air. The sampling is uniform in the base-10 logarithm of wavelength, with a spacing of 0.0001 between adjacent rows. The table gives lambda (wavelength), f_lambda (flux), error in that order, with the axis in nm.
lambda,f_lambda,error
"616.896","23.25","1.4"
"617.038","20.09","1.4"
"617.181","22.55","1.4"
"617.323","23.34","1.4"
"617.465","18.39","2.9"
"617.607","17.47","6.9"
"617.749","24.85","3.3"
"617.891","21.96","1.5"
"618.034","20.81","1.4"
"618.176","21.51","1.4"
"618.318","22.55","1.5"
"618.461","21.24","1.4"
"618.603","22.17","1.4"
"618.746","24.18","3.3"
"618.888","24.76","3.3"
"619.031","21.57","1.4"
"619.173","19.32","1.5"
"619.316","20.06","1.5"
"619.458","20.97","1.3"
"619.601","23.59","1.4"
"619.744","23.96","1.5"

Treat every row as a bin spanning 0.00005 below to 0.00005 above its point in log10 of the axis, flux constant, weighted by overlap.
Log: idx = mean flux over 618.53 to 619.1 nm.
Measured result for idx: 23.2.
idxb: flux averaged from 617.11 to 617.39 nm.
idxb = 22.9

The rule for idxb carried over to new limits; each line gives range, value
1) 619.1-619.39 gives 19.8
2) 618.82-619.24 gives 21.9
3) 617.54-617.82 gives 21.2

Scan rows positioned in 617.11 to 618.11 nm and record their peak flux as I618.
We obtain 24.85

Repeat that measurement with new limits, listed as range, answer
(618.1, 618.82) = 24.18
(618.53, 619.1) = 24.76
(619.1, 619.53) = 20.97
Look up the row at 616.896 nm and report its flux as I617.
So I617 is 23.25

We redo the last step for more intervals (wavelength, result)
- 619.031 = 21.57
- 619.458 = 20.97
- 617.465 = 18.39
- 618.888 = 24.76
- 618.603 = 22.17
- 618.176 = 21.51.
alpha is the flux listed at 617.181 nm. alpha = 22.55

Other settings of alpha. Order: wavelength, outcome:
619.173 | 19.32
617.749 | 24.85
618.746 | 24.18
